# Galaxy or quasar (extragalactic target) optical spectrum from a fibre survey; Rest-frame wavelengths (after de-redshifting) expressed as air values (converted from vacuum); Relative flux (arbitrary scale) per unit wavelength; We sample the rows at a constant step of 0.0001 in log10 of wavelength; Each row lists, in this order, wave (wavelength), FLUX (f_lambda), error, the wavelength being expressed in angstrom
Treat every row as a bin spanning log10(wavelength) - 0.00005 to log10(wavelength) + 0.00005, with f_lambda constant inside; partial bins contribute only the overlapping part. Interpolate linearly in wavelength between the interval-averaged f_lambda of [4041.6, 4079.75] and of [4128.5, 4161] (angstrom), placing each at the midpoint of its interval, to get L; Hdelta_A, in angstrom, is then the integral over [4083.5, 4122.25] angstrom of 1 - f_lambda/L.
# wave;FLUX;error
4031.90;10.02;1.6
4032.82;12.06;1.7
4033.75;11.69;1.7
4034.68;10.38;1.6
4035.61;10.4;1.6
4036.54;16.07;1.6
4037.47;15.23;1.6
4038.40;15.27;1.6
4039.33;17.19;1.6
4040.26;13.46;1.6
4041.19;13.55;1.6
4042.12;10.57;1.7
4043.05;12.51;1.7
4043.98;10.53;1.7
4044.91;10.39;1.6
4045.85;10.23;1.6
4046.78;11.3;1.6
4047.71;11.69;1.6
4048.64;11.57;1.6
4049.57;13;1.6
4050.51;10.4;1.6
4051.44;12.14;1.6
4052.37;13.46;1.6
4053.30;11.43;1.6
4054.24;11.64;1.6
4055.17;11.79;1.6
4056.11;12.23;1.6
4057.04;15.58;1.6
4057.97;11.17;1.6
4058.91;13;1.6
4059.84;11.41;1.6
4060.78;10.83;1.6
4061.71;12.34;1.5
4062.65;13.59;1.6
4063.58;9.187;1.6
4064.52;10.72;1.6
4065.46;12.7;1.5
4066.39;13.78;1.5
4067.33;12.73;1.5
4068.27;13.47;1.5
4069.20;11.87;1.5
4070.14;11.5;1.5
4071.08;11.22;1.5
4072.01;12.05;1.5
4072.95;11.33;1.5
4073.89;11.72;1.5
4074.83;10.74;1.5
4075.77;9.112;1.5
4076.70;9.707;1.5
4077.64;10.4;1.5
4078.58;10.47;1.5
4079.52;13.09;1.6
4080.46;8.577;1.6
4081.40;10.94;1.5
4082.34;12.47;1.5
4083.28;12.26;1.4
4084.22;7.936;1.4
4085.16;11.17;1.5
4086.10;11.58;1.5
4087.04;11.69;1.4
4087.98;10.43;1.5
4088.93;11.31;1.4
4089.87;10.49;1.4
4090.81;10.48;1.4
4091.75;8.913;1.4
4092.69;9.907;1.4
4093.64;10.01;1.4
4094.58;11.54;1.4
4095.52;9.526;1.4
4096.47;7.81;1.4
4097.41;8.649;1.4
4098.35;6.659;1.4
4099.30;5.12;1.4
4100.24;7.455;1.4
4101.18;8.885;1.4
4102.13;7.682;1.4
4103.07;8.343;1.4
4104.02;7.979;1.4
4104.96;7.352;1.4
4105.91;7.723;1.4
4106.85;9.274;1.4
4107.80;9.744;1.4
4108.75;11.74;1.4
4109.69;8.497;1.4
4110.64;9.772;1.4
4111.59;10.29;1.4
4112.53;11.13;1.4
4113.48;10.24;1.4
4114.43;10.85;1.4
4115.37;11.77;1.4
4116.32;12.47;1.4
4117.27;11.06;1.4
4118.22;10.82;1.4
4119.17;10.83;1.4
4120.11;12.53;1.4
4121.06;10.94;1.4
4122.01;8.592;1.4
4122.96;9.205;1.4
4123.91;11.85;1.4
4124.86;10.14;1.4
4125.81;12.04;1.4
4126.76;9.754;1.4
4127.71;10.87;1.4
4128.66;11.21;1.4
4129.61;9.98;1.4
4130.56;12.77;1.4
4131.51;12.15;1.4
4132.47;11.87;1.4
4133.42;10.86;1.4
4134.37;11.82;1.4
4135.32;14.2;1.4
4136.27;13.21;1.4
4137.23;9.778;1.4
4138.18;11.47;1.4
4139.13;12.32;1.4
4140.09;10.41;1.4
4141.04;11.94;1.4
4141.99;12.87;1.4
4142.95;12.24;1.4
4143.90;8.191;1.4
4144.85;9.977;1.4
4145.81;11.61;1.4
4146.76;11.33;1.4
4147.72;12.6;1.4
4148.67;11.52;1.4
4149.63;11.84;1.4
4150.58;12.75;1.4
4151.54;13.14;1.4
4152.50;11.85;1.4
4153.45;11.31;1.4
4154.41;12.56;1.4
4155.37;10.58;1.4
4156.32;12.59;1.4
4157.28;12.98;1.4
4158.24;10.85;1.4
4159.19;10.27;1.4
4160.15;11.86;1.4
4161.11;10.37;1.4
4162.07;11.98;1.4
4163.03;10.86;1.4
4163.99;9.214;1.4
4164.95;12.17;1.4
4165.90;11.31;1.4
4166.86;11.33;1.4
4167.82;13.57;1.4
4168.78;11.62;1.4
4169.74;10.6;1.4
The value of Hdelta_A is 6.3 angstrom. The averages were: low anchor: 11.7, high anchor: 11.7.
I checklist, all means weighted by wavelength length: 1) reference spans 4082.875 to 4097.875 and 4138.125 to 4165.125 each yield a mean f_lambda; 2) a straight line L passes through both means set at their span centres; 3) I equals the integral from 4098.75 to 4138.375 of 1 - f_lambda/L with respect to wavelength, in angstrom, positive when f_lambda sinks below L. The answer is 1.8 angstrom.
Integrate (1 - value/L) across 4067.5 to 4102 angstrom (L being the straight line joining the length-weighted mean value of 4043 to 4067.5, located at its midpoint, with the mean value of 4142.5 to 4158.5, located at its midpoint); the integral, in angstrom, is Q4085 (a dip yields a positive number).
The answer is 4.5 angstrom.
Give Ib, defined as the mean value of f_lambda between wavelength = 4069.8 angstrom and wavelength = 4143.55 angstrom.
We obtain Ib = 10.5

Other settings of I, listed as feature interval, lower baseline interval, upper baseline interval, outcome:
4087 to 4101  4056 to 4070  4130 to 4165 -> 3.3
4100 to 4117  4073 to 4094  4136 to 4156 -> 2.3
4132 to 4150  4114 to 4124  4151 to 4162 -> -0.3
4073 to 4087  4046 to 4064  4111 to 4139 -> 1.1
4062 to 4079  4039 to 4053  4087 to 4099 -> -1.0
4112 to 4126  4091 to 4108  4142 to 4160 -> -1.9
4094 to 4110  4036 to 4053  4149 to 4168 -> 4.8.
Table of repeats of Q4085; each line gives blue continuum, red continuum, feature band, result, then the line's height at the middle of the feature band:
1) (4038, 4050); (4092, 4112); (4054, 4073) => -1.6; 11.2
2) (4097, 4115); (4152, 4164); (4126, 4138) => -1.7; 10.1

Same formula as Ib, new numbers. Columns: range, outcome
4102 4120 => 9.97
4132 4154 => 11.7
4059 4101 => 10.7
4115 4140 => 11.3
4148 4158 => 12.1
